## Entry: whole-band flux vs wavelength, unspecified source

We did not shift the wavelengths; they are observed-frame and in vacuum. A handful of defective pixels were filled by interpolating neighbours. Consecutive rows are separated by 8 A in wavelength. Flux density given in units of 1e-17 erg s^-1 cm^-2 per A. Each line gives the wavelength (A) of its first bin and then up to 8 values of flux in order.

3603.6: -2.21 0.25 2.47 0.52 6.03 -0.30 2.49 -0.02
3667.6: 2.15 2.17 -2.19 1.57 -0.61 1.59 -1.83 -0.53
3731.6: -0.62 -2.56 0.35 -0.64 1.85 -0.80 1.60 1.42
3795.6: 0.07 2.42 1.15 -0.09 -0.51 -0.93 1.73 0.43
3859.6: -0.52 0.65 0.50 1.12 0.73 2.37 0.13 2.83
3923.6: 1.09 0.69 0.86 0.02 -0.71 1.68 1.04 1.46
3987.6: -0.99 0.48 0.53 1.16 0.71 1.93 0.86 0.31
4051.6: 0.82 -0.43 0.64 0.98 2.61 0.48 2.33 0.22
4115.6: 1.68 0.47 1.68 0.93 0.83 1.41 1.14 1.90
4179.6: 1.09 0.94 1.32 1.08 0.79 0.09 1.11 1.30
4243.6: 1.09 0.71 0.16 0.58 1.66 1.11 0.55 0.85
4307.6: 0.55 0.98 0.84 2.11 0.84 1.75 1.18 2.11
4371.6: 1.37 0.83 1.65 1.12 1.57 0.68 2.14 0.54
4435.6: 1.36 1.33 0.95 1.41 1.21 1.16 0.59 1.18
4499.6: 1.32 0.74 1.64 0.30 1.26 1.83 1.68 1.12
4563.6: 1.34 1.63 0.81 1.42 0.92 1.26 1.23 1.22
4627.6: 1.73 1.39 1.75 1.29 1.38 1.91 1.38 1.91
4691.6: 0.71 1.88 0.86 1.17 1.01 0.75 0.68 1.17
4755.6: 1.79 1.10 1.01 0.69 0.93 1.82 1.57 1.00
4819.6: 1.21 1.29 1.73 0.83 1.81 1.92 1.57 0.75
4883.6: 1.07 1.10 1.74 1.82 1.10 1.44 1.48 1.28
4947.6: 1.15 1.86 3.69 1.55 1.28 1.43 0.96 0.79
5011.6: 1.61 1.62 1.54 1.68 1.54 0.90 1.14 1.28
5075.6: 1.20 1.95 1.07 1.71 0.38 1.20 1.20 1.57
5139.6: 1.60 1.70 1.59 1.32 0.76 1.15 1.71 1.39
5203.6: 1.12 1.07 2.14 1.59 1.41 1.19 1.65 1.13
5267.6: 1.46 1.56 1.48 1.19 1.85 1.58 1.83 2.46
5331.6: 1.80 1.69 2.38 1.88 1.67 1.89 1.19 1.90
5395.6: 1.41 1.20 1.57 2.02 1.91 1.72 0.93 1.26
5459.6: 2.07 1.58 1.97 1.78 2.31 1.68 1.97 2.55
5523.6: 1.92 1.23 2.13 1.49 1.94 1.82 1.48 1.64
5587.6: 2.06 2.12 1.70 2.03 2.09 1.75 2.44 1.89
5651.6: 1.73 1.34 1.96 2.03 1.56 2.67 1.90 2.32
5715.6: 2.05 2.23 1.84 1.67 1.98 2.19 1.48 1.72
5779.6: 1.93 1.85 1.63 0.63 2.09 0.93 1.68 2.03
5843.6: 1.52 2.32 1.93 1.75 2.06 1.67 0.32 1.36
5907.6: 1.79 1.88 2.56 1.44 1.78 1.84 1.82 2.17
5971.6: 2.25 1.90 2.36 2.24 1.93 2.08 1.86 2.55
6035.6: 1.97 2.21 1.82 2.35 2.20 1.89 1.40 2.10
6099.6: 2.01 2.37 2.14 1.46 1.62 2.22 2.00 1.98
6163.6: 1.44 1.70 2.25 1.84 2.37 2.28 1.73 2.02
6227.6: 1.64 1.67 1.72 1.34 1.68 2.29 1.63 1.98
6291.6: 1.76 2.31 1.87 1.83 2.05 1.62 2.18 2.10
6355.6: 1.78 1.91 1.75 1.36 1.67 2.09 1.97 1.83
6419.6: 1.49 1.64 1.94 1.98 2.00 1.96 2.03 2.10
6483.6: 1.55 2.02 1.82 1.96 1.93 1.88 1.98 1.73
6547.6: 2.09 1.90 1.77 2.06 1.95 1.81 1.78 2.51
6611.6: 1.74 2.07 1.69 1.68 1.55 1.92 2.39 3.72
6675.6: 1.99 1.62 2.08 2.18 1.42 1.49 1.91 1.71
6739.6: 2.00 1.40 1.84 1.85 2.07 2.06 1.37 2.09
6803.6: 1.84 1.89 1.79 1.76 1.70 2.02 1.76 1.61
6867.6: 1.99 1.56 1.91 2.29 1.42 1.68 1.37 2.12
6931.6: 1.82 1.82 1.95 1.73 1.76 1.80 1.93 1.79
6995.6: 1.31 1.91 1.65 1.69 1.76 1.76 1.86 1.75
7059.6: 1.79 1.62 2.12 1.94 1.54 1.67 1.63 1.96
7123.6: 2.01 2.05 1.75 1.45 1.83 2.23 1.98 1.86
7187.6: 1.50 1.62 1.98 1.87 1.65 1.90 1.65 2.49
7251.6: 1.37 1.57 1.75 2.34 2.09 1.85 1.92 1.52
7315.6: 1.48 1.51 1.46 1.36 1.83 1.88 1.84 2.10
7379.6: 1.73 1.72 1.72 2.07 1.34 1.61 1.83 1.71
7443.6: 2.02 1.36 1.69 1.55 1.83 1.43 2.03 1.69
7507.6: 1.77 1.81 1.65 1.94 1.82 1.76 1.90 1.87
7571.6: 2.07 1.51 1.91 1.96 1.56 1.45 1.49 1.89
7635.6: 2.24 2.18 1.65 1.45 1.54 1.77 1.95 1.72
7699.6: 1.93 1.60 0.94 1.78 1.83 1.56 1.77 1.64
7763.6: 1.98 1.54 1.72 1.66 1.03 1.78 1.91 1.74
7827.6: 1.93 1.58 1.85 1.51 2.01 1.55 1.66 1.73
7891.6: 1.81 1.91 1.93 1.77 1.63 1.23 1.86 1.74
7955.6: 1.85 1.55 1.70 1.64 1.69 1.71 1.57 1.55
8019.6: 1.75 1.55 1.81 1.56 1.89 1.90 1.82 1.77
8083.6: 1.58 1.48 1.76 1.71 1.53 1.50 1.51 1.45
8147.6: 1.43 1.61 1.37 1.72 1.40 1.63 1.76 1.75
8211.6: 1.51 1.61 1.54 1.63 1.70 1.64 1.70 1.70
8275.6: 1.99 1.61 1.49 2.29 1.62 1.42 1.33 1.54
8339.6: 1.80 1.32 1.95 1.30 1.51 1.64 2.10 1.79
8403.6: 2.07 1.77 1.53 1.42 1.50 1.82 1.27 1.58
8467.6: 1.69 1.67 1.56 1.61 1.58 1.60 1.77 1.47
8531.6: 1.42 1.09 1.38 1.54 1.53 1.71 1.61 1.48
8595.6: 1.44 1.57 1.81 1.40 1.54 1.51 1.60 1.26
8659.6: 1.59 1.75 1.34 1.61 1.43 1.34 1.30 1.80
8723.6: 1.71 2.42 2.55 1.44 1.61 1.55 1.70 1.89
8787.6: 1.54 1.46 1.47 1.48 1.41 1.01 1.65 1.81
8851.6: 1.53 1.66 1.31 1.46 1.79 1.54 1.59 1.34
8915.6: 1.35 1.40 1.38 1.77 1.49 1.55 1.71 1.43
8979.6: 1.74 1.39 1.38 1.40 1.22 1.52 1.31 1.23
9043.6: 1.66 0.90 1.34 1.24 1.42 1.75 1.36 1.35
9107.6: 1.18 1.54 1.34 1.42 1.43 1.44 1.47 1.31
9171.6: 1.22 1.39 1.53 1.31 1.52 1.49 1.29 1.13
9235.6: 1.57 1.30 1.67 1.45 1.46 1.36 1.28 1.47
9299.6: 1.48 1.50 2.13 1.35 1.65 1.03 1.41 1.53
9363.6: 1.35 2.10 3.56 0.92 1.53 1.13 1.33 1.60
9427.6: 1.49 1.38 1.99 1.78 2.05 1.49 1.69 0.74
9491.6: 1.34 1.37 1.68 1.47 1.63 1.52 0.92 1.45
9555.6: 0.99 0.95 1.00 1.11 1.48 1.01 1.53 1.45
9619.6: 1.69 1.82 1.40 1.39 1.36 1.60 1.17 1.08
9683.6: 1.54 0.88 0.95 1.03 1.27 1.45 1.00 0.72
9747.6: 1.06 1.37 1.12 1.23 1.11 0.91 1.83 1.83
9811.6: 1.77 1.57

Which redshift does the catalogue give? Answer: 0.331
